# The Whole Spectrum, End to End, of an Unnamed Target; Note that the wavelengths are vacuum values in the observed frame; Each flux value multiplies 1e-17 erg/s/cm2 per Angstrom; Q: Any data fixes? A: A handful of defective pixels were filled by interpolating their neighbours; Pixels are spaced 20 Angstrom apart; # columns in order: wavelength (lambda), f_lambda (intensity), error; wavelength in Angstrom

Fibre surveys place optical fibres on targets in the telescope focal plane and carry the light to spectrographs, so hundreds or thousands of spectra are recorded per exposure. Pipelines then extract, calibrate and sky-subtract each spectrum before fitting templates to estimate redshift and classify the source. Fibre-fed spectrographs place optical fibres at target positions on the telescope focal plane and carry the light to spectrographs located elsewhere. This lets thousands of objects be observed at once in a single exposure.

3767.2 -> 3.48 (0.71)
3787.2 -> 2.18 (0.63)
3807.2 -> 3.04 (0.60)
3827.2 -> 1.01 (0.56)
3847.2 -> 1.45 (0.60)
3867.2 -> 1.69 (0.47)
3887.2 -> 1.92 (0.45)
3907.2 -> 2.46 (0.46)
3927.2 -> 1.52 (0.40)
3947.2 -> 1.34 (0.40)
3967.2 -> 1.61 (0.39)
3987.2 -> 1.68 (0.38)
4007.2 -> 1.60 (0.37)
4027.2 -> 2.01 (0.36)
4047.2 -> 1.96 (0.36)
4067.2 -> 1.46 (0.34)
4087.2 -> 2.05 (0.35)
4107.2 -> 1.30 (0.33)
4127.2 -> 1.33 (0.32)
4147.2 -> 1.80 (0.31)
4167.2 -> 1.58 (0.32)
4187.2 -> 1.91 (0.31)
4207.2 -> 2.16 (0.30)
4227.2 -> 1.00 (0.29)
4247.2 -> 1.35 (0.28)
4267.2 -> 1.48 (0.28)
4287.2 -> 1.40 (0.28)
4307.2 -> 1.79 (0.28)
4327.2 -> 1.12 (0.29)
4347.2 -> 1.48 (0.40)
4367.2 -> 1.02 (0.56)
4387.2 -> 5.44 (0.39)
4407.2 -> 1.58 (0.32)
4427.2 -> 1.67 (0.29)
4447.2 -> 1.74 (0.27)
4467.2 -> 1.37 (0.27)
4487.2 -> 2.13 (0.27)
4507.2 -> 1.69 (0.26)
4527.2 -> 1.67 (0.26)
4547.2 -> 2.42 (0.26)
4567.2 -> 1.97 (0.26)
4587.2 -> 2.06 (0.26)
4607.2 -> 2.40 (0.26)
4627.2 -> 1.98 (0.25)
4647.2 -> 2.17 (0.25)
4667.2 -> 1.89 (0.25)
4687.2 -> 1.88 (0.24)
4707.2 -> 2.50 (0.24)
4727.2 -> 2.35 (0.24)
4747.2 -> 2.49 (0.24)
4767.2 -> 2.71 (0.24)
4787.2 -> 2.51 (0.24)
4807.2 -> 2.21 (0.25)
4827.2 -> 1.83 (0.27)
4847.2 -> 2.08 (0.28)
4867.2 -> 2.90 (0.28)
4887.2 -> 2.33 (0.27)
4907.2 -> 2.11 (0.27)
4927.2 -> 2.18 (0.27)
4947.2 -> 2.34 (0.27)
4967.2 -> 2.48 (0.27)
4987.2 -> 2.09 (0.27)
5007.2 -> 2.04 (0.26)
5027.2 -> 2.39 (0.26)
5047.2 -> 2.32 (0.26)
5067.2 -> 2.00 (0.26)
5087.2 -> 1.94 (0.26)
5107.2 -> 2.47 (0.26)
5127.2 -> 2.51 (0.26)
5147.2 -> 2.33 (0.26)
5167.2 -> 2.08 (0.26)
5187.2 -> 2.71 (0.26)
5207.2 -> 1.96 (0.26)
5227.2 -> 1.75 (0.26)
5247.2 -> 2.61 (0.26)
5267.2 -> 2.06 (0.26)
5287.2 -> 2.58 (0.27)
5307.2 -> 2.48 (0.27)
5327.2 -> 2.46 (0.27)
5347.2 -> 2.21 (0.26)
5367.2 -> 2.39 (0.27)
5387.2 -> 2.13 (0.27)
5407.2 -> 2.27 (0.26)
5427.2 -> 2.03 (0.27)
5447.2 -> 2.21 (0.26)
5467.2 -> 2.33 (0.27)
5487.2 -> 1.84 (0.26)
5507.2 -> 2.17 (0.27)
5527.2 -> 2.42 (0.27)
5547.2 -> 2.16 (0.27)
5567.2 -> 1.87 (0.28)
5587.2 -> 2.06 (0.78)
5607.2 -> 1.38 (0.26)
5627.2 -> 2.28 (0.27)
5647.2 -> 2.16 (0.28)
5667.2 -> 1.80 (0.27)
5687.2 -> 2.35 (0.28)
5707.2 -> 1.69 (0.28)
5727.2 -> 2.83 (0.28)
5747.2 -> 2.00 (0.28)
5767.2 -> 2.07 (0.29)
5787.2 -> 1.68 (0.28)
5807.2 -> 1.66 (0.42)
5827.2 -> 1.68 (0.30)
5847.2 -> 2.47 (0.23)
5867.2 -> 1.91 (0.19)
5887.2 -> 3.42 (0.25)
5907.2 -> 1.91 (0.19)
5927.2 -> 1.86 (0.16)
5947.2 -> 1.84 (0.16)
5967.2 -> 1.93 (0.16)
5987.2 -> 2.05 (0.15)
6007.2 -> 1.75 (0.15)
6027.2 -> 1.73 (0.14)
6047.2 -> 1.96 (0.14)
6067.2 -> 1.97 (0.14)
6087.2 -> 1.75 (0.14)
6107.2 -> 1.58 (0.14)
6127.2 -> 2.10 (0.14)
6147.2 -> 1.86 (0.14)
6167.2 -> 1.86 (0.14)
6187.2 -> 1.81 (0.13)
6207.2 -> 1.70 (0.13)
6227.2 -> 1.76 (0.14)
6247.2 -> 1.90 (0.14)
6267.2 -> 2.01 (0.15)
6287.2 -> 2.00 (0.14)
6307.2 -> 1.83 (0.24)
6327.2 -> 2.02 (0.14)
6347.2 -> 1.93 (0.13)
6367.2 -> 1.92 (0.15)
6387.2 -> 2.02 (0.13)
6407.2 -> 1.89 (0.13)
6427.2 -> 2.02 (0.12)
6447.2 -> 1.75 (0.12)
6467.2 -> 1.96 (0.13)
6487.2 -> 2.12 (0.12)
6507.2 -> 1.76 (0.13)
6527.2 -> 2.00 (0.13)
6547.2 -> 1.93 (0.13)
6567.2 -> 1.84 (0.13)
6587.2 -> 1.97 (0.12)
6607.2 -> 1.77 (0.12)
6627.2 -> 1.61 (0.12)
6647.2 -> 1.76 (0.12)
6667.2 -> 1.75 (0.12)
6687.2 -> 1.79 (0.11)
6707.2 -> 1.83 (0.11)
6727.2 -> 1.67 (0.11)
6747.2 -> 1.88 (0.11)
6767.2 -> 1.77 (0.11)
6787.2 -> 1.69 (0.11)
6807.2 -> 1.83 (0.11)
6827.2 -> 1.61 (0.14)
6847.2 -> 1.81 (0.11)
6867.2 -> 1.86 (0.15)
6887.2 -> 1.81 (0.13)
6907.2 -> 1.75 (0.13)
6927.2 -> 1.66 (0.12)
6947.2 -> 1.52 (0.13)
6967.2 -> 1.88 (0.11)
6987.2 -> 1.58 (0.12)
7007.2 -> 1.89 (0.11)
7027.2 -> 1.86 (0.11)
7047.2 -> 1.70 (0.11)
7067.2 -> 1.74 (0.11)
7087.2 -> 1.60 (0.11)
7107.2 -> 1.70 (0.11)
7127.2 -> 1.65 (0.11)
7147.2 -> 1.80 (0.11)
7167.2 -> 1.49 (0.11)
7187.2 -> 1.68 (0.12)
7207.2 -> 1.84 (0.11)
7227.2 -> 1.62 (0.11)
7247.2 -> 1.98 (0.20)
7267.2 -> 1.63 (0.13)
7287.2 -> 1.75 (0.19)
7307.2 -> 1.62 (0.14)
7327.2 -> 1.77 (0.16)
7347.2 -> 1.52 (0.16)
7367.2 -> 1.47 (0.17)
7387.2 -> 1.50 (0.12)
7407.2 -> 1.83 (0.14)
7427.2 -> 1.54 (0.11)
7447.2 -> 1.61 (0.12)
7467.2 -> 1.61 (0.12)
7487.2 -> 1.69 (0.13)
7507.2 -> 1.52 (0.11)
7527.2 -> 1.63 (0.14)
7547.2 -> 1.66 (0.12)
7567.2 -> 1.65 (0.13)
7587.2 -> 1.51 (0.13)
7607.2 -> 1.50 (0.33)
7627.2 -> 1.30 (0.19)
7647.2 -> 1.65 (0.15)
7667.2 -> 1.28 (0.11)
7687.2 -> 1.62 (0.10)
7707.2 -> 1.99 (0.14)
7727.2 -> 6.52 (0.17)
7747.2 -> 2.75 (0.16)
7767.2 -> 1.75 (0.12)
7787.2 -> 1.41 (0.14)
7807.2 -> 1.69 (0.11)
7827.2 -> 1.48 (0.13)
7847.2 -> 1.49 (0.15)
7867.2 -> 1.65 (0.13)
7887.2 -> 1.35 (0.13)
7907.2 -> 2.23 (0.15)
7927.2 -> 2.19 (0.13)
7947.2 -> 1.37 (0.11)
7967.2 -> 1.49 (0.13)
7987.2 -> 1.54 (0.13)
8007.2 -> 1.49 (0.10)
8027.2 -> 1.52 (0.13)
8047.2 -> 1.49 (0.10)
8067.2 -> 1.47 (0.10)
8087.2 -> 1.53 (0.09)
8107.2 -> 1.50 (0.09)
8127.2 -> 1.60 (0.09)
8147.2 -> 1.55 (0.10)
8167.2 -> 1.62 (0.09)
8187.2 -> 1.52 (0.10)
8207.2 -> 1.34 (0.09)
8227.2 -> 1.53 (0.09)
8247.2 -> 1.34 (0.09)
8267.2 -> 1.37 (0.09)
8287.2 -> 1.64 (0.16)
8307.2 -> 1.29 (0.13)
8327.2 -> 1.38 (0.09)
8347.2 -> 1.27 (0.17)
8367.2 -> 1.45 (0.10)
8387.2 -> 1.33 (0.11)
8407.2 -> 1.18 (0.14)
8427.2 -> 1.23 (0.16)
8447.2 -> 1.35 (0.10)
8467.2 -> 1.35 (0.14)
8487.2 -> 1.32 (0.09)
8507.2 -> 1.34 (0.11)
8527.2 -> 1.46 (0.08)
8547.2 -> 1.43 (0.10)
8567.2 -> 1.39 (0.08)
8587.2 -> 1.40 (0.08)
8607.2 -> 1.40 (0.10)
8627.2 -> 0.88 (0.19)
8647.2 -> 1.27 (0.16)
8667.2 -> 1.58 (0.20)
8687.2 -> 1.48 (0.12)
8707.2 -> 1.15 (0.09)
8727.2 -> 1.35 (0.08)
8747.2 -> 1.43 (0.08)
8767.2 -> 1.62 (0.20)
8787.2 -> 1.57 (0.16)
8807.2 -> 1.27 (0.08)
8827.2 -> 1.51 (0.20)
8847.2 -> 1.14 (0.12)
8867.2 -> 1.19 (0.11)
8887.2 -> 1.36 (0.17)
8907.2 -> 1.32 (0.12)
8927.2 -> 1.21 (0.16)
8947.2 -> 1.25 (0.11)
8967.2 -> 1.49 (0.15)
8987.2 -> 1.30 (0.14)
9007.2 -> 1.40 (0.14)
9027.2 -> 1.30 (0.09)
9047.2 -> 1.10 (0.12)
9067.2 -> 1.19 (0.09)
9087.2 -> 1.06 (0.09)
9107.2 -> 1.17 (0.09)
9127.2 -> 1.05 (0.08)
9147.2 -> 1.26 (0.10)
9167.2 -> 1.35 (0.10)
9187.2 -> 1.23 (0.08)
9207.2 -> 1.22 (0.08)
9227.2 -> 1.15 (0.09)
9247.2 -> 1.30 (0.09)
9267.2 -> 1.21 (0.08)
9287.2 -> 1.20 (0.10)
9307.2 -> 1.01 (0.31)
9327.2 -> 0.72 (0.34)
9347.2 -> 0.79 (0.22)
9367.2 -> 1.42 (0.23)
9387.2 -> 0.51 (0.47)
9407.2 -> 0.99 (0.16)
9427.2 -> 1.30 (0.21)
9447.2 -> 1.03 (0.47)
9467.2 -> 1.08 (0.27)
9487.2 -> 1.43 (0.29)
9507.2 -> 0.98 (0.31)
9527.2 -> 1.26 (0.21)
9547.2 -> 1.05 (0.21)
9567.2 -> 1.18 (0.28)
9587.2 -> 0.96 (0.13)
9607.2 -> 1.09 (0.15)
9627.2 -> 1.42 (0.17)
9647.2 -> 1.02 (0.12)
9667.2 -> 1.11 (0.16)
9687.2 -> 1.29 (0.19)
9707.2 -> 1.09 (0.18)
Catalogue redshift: 0.18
